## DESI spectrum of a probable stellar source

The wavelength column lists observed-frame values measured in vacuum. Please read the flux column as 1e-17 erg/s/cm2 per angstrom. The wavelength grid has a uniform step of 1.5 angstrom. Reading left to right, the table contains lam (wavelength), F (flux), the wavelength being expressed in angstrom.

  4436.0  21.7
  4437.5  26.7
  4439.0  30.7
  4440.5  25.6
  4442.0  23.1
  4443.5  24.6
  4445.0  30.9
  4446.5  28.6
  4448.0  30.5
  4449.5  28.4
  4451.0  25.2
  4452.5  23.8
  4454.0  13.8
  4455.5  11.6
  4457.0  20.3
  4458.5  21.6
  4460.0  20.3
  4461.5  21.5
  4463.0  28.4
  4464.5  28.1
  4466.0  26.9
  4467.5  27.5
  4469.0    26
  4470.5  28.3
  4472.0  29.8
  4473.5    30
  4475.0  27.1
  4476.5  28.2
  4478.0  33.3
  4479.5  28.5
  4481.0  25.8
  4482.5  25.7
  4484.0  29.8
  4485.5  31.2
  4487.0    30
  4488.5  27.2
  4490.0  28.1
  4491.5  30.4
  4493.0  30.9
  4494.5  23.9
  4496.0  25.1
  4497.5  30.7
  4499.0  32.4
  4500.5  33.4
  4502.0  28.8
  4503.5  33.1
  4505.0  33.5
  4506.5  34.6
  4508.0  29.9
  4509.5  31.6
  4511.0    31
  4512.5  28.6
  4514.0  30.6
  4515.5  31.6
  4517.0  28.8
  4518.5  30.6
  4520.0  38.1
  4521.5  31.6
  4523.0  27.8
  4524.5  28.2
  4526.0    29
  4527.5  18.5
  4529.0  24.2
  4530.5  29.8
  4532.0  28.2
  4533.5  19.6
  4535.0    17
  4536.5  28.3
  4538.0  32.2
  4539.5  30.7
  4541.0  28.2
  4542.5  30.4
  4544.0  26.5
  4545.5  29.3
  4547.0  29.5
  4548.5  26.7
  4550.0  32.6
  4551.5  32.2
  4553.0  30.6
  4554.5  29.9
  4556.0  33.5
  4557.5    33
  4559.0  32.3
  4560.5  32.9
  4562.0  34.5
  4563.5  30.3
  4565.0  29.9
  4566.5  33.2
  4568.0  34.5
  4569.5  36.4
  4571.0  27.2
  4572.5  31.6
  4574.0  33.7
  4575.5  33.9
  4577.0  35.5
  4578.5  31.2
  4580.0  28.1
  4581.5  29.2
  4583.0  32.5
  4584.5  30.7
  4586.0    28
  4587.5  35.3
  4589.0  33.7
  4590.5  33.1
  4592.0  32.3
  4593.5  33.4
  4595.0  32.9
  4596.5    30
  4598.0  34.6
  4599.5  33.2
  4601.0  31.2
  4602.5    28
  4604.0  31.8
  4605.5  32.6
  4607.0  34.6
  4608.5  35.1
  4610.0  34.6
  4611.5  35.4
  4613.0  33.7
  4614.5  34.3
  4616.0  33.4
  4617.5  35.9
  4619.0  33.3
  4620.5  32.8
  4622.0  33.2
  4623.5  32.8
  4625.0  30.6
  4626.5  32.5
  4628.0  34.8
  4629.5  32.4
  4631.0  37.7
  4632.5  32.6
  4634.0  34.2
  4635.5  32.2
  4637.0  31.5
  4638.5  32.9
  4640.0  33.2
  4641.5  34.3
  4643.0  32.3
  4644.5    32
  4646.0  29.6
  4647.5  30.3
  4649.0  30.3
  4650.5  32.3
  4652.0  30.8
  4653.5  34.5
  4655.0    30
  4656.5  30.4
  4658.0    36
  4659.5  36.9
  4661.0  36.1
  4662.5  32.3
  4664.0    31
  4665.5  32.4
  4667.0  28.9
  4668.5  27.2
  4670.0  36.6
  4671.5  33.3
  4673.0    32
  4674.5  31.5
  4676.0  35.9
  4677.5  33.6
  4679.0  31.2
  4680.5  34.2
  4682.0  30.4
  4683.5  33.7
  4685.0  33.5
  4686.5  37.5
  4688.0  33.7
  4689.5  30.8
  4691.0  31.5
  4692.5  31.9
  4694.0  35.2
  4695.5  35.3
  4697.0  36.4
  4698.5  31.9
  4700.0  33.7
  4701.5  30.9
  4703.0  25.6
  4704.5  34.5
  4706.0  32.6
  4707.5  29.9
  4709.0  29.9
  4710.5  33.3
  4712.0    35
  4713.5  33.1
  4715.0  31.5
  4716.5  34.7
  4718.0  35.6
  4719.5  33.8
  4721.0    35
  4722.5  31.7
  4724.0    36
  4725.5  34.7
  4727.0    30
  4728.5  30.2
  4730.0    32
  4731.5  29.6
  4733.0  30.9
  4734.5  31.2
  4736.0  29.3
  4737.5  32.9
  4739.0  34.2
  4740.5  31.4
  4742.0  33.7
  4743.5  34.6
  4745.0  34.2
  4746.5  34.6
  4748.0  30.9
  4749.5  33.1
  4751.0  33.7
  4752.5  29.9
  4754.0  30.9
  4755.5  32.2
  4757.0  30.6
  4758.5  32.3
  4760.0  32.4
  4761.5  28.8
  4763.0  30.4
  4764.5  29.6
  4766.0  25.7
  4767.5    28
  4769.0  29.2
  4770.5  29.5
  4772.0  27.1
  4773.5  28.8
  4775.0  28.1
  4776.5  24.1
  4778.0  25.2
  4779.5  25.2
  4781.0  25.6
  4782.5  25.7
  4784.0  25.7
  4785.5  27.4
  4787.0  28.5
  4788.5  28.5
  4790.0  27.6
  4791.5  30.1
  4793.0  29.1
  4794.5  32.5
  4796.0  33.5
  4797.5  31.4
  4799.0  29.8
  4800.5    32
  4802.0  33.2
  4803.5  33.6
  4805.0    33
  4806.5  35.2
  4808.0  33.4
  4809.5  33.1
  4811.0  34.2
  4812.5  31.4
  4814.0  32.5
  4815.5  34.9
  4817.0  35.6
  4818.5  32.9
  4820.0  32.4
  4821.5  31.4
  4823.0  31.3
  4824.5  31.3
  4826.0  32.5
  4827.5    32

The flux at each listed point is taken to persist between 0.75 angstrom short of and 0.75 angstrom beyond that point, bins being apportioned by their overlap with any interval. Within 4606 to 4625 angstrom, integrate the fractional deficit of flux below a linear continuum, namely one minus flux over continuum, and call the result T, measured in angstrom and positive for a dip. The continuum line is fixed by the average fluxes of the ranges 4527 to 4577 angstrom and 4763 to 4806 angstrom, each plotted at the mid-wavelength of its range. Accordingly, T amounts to -2.8 angstrom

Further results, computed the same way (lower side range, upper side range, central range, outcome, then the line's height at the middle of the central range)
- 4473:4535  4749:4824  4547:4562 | -1.1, 29.3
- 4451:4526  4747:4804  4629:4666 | -5.0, 28.9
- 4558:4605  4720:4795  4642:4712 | -3.2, 31.1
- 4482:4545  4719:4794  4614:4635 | -2.8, 29.6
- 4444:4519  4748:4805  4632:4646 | -1.9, 28.8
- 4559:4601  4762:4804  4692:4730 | -3.7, 30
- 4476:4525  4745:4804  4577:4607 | -1.9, 30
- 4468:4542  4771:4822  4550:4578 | -3.1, 29.3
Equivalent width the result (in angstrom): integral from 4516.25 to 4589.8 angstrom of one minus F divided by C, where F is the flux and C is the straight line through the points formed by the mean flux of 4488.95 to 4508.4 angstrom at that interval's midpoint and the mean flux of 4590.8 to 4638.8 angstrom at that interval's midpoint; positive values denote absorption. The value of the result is 3.4 angstrom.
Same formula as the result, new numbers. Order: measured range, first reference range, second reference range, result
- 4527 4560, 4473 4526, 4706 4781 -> 1.9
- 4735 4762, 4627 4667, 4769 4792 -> -3.5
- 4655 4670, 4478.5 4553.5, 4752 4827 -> -1.3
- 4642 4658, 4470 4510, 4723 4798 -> -0.8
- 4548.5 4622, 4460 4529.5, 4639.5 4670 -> -4.1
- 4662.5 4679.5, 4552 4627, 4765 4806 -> -0.6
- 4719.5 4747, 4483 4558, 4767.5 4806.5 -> -3.2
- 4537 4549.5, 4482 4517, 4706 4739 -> 0.5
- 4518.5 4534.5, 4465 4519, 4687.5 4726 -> 1.4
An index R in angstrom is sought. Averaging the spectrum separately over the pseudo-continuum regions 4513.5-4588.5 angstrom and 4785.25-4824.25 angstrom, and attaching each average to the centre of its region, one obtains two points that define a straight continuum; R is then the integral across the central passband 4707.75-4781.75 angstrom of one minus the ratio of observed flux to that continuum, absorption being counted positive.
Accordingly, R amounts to 0.9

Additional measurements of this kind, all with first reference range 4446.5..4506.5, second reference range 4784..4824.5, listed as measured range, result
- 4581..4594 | -1.47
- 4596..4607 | -1.10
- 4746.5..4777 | 1.20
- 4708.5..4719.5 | -1.05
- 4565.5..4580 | -2.10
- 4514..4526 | -1.27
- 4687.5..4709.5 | -1.43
